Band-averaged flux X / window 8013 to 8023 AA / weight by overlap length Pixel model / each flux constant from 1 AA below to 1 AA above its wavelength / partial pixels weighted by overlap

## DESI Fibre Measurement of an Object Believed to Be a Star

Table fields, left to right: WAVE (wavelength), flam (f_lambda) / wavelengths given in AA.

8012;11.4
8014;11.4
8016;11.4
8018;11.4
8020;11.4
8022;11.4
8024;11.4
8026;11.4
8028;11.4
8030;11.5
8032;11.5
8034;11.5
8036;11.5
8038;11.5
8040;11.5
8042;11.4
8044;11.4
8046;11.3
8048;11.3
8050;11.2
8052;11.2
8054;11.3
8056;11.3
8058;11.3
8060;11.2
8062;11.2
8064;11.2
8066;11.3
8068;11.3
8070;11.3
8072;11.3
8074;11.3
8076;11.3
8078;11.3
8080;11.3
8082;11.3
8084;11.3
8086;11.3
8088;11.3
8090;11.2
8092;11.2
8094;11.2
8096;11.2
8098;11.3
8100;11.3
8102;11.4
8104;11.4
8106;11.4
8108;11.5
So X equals 11.4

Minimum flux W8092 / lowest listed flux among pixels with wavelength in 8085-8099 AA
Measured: 11.2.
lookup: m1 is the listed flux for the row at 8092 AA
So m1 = 11.2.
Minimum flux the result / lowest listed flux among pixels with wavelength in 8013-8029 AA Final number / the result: 11.4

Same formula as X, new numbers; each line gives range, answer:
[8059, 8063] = 11.2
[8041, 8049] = 11.3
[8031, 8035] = 11.5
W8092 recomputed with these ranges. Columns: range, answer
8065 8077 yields 11.3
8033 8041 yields 11.5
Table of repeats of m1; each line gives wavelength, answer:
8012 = 11.4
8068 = 11.3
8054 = 11.3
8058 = 11.3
